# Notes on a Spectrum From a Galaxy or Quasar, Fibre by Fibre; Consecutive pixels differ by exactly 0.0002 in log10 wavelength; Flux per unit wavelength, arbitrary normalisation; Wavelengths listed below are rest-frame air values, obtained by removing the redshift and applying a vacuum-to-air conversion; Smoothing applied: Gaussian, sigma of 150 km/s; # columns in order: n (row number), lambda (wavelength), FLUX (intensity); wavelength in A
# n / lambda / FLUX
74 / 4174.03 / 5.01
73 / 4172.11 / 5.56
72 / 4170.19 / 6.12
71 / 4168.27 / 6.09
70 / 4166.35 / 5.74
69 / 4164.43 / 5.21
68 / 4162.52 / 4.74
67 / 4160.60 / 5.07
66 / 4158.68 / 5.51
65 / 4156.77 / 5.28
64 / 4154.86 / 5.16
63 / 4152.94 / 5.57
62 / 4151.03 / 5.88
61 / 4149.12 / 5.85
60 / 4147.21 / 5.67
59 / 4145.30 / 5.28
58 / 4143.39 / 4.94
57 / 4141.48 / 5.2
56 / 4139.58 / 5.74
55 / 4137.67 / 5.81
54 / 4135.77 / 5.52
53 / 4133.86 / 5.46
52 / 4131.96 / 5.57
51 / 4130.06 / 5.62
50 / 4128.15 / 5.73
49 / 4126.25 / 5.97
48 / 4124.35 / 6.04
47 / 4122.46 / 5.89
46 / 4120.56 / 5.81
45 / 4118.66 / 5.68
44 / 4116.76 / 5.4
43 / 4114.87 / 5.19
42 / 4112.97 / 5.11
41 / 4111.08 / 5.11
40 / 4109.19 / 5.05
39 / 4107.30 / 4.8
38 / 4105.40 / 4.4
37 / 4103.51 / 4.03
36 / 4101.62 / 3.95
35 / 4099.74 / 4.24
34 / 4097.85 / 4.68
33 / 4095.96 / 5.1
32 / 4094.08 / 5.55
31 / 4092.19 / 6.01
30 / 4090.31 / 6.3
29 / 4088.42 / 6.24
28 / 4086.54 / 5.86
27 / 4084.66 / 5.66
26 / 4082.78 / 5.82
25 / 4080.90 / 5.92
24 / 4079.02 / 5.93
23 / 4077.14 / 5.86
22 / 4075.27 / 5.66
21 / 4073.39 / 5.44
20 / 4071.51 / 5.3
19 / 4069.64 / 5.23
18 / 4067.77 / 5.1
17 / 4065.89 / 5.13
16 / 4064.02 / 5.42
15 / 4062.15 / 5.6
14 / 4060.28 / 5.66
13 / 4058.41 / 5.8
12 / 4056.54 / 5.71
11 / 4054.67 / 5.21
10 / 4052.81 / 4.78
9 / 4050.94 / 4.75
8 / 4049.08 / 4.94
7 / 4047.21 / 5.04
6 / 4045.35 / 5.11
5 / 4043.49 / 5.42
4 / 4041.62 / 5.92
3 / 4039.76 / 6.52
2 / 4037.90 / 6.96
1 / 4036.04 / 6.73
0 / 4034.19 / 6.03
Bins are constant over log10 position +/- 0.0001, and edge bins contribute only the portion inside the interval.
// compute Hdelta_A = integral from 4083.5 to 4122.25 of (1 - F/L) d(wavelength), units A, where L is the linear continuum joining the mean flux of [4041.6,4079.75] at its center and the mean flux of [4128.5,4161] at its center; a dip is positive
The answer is 1.4 A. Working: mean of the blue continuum 5.37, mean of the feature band 5.22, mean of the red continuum 5.49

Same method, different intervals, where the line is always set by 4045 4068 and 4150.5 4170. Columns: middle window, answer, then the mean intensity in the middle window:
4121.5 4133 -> -0.9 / 5.8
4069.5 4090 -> -1.8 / 5.76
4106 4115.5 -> 0.6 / 5.02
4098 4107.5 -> 1.9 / 4.28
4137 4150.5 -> -0.2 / 5.5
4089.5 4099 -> -0.3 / 5.49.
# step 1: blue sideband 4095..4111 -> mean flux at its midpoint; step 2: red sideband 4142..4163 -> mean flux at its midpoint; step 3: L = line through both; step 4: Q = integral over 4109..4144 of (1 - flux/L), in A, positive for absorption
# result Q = -4.19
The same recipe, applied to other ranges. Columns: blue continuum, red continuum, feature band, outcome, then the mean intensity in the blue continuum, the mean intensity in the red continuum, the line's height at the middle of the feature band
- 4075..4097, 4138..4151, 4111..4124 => 0.32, 5.83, 5.49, 5.65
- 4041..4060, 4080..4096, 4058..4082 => 0.19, 5.27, 5.87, 5.58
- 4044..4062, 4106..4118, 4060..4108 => -1.56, 5.24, 5.1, 5.17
